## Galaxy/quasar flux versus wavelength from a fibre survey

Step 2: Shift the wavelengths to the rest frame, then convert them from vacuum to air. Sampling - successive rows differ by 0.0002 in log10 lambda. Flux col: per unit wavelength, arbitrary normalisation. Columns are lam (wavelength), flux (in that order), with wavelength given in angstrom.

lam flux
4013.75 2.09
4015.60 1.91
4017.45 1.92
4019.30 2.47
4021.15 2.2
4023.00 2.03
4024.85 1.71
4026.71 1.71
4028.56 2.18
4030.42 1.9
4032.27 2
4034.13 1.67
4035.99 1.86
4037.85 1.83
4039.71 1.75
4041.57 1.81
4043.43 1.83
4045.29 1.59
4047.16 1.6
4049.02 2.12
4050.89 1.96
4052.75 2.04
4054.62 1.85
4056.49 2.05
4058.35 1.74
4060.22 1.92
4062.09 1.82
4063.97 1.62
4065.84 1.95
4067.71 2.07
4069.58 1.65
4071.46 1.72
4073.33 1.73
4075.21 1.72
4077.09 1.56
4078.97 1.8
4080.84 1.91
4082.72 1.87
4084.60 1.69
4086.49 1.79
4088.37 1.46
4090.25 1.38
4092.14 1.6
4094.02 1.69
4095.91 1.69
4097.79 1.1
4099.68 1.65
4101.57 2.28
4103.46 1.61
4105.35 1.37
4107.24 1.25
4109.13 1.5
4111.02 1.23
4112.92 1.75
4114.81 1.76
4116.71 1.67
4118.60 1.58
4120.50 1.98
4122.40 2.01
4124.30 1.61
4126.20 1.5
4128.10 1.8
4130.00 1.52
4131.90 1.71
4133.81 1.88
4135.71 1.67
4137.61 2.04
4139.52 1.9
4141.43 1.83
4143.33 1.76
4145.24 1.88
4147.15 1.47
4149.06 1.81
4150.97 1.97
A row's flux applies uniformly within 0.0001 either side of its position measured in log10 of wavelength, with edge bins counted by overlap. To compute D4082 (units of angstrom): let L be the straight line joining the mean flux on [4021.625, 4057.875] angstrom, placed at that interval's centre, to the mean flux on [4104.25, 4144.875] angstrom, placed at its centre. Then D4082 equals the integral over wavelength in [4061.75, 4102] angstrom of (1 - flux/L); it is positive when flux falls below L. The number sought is 1.6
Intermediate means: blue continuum 1.87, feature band 1.71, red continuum 1.69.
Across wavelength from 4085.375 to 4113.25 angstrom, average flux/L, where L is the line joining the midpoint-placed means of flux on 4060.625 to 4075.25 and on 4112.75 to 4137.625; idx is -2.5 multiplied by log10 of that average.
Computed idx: 0.14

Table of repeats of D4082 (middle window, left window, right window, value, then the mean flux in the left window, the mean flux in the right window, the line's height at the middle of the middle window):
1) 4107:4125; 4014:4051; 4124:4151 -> 1.4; 1.9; 1.75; 1.78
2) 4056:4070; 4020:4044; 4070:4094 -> -0.7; 1.89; 1.68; 1.76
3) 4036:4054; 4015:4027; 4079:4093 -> 0.5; 2.01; 1.68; 1.89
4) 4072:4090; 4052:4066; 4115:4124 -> 1.2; 1.87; 1.79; 1.84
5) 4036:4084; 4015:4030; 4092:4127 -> 0.6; 2.01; 1.62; 1.85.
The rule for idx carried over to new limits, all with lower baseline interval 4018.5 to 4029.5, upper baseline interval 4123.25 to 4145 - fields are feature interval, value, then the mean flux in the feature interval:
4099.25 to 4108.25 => 0.13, 1.63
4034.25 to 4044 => 0.12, 1.8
